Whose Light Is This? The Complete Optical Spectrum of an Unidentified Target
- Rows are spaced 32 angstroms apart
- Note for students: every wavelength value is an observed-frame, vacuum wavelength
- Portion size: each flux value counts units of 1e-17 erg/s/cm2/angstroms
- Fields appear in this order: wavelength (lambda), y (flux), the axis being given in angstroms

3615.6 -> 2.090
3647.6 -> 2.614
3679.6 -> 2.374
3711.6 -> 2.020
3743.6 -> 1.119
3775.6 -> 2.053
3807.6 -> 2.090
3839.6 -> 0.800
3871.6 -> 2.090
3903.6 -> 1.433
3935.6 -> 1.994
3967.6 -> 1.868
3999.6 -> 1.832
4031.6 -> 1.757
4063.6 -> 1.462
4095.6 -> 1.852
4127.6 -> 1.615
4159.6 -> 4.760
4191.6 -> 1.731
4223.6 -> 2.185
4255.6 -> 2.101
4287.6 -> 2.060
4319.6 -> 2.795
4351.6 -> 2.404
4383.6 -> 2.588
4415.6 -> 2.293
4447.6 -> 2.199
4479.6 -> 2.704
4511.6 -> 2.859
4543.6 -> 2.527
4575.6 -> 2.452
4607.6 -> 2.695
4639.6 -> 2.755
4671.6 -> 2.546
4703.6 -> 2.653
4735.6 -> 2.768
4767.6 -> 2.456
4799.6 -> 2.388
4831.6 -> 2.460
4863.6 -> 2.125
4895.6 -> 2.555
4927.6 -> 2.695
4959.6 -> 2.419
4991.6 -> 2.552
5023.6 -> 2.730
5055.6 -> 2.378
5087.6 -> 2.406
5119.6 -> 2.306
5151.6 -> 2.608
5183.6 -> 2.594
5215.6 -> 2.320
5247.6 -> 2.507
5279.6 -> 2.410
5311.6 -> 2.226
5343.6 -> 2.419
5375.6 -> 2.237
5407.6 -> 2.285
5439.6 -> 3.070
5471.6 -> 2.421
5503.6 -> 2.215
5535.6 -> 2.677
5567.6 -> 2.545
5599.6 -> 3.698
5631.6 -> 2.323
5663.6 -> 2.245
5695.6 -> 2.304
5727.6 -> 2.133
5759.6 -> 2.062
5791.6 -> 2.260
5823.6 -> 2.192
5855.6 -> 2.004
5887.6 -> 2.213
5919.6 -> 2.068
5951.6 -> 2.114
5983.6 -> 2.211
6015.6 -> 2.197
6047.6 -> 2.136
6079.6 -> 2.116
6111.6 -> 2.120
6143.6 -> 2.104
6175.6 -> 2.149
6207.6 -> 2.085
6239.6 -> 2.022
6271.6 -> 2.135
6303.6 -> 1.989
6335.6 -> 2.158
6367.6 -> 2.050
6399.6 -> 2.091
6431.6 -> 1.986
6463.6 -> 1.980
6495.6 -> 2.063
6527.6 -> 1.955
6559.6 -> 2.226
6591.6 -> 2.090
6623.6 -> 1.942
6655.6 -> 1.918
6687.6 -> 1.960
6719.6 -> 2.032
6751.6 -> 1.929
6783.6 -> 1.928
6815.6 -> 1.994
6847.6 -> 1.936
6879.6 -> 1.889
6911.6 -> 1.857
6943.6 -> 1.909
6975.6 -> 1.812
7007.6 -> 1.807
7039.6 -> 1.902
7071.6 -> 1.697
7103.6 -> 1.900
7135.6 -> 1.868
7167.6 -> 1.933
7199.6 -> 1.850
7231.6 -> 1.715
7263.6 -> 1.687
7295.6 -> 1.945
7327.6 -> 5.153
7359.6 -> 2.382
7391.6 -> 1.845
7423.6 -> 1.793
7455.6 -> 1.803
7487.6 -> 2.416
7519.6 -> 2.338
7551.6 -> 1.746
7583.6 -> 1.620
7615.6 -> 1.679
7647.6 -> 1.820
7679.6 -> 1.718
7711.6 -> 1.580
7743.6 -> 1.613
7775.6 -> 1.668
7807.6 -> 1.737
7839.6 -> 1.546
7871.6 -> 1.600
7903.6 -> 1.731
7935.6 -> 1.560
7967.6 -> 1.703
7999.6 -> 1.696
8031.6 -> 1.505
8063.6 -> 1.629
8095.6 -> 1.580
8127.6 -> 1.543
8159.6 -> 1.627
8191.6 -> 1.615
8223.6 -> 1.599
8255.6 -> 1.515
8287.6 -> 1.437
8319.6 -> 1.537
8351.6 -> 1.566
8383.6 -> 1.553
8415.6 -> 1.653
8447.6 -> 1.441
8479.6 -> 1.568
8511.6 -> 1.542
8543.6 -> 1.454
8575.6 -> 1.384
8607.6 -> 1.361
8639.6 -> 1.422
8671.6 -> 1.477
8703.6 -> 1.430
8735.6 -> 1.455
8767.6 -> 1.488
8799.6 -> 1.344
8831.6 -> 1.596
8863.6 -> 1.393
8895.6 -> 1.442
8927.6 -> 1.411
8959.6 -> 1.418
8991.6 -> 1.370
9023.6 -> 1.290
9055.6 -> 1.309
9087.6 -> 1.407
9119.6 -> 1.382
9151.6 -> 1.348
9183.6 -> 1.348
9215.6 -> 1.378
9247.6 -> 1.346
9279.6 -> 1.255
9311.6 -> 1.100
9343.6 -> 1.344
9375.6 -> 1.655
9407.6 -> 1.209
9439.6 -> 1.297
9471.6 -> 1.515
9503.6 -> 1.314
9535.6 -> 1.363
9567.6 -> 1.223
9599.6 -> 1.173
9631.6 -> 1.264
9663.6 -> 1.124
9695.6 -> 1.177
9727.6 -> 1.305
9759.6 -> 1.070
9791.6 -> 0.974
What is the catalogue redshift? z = 0.116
